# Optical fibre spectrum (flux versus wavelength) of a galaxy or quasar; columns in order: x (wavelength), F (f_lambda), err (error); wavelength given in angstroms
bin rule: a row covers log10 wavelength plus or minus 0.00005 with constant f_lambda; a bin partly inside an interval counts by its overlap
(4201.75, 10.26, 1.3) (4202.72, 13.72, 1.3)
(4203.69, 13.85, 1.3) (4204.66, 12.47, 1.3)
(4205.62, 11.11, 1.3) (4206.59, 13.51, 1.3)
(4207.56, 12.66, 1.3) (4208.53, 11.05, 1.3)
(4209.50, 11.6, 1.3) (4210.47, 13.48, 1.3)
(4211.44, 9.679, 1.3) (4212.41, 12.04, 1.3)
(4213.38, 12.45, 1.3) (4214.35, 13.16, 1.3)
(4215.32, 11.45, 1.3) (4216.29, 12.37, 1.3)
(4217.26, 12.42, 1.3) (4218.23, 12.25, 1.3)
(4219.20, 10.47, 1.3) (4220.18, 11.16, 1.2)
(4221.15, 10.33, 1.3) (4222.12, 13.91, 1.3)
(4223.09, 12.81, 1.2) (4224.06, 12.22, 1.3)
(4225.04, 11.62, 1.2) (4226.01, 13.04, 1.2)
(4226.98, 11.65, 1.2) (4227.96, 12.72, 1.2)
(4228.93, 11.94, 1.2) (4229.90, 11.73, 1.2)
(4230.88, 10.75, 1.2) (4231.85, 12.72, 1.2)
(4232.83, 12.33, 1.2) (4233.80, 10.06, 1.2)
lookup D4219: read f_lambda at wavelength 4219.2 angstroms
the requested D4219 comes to 10.47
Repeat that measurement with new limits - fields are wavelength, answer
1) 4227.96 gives 12.72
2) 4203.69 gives 13.85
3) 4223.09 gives 12.81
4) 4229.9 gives 11.73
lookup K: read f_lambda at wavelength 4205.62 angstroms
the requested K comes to 11.11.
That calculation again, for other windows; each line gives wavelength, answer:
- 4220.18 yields 11.16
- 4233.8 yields 10.06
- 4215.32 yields 11.45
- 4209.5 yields 11.6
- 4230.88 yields 10.75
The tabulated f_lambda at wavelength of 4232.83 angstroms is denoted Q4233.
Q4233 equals 12.33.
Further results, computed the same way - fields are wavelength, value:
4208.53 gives 11.05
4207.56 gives 12.66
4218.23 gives 12.25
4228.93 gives 11.94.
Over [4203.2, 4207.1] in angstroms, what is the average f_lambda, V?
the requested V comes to 12.7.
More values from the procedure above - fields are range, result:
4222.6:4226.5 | 12.4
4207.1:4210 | 11.8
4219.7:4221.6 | 10.8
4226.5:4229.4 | 12.1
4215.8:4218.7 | 12.4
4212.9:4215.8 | 12.4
